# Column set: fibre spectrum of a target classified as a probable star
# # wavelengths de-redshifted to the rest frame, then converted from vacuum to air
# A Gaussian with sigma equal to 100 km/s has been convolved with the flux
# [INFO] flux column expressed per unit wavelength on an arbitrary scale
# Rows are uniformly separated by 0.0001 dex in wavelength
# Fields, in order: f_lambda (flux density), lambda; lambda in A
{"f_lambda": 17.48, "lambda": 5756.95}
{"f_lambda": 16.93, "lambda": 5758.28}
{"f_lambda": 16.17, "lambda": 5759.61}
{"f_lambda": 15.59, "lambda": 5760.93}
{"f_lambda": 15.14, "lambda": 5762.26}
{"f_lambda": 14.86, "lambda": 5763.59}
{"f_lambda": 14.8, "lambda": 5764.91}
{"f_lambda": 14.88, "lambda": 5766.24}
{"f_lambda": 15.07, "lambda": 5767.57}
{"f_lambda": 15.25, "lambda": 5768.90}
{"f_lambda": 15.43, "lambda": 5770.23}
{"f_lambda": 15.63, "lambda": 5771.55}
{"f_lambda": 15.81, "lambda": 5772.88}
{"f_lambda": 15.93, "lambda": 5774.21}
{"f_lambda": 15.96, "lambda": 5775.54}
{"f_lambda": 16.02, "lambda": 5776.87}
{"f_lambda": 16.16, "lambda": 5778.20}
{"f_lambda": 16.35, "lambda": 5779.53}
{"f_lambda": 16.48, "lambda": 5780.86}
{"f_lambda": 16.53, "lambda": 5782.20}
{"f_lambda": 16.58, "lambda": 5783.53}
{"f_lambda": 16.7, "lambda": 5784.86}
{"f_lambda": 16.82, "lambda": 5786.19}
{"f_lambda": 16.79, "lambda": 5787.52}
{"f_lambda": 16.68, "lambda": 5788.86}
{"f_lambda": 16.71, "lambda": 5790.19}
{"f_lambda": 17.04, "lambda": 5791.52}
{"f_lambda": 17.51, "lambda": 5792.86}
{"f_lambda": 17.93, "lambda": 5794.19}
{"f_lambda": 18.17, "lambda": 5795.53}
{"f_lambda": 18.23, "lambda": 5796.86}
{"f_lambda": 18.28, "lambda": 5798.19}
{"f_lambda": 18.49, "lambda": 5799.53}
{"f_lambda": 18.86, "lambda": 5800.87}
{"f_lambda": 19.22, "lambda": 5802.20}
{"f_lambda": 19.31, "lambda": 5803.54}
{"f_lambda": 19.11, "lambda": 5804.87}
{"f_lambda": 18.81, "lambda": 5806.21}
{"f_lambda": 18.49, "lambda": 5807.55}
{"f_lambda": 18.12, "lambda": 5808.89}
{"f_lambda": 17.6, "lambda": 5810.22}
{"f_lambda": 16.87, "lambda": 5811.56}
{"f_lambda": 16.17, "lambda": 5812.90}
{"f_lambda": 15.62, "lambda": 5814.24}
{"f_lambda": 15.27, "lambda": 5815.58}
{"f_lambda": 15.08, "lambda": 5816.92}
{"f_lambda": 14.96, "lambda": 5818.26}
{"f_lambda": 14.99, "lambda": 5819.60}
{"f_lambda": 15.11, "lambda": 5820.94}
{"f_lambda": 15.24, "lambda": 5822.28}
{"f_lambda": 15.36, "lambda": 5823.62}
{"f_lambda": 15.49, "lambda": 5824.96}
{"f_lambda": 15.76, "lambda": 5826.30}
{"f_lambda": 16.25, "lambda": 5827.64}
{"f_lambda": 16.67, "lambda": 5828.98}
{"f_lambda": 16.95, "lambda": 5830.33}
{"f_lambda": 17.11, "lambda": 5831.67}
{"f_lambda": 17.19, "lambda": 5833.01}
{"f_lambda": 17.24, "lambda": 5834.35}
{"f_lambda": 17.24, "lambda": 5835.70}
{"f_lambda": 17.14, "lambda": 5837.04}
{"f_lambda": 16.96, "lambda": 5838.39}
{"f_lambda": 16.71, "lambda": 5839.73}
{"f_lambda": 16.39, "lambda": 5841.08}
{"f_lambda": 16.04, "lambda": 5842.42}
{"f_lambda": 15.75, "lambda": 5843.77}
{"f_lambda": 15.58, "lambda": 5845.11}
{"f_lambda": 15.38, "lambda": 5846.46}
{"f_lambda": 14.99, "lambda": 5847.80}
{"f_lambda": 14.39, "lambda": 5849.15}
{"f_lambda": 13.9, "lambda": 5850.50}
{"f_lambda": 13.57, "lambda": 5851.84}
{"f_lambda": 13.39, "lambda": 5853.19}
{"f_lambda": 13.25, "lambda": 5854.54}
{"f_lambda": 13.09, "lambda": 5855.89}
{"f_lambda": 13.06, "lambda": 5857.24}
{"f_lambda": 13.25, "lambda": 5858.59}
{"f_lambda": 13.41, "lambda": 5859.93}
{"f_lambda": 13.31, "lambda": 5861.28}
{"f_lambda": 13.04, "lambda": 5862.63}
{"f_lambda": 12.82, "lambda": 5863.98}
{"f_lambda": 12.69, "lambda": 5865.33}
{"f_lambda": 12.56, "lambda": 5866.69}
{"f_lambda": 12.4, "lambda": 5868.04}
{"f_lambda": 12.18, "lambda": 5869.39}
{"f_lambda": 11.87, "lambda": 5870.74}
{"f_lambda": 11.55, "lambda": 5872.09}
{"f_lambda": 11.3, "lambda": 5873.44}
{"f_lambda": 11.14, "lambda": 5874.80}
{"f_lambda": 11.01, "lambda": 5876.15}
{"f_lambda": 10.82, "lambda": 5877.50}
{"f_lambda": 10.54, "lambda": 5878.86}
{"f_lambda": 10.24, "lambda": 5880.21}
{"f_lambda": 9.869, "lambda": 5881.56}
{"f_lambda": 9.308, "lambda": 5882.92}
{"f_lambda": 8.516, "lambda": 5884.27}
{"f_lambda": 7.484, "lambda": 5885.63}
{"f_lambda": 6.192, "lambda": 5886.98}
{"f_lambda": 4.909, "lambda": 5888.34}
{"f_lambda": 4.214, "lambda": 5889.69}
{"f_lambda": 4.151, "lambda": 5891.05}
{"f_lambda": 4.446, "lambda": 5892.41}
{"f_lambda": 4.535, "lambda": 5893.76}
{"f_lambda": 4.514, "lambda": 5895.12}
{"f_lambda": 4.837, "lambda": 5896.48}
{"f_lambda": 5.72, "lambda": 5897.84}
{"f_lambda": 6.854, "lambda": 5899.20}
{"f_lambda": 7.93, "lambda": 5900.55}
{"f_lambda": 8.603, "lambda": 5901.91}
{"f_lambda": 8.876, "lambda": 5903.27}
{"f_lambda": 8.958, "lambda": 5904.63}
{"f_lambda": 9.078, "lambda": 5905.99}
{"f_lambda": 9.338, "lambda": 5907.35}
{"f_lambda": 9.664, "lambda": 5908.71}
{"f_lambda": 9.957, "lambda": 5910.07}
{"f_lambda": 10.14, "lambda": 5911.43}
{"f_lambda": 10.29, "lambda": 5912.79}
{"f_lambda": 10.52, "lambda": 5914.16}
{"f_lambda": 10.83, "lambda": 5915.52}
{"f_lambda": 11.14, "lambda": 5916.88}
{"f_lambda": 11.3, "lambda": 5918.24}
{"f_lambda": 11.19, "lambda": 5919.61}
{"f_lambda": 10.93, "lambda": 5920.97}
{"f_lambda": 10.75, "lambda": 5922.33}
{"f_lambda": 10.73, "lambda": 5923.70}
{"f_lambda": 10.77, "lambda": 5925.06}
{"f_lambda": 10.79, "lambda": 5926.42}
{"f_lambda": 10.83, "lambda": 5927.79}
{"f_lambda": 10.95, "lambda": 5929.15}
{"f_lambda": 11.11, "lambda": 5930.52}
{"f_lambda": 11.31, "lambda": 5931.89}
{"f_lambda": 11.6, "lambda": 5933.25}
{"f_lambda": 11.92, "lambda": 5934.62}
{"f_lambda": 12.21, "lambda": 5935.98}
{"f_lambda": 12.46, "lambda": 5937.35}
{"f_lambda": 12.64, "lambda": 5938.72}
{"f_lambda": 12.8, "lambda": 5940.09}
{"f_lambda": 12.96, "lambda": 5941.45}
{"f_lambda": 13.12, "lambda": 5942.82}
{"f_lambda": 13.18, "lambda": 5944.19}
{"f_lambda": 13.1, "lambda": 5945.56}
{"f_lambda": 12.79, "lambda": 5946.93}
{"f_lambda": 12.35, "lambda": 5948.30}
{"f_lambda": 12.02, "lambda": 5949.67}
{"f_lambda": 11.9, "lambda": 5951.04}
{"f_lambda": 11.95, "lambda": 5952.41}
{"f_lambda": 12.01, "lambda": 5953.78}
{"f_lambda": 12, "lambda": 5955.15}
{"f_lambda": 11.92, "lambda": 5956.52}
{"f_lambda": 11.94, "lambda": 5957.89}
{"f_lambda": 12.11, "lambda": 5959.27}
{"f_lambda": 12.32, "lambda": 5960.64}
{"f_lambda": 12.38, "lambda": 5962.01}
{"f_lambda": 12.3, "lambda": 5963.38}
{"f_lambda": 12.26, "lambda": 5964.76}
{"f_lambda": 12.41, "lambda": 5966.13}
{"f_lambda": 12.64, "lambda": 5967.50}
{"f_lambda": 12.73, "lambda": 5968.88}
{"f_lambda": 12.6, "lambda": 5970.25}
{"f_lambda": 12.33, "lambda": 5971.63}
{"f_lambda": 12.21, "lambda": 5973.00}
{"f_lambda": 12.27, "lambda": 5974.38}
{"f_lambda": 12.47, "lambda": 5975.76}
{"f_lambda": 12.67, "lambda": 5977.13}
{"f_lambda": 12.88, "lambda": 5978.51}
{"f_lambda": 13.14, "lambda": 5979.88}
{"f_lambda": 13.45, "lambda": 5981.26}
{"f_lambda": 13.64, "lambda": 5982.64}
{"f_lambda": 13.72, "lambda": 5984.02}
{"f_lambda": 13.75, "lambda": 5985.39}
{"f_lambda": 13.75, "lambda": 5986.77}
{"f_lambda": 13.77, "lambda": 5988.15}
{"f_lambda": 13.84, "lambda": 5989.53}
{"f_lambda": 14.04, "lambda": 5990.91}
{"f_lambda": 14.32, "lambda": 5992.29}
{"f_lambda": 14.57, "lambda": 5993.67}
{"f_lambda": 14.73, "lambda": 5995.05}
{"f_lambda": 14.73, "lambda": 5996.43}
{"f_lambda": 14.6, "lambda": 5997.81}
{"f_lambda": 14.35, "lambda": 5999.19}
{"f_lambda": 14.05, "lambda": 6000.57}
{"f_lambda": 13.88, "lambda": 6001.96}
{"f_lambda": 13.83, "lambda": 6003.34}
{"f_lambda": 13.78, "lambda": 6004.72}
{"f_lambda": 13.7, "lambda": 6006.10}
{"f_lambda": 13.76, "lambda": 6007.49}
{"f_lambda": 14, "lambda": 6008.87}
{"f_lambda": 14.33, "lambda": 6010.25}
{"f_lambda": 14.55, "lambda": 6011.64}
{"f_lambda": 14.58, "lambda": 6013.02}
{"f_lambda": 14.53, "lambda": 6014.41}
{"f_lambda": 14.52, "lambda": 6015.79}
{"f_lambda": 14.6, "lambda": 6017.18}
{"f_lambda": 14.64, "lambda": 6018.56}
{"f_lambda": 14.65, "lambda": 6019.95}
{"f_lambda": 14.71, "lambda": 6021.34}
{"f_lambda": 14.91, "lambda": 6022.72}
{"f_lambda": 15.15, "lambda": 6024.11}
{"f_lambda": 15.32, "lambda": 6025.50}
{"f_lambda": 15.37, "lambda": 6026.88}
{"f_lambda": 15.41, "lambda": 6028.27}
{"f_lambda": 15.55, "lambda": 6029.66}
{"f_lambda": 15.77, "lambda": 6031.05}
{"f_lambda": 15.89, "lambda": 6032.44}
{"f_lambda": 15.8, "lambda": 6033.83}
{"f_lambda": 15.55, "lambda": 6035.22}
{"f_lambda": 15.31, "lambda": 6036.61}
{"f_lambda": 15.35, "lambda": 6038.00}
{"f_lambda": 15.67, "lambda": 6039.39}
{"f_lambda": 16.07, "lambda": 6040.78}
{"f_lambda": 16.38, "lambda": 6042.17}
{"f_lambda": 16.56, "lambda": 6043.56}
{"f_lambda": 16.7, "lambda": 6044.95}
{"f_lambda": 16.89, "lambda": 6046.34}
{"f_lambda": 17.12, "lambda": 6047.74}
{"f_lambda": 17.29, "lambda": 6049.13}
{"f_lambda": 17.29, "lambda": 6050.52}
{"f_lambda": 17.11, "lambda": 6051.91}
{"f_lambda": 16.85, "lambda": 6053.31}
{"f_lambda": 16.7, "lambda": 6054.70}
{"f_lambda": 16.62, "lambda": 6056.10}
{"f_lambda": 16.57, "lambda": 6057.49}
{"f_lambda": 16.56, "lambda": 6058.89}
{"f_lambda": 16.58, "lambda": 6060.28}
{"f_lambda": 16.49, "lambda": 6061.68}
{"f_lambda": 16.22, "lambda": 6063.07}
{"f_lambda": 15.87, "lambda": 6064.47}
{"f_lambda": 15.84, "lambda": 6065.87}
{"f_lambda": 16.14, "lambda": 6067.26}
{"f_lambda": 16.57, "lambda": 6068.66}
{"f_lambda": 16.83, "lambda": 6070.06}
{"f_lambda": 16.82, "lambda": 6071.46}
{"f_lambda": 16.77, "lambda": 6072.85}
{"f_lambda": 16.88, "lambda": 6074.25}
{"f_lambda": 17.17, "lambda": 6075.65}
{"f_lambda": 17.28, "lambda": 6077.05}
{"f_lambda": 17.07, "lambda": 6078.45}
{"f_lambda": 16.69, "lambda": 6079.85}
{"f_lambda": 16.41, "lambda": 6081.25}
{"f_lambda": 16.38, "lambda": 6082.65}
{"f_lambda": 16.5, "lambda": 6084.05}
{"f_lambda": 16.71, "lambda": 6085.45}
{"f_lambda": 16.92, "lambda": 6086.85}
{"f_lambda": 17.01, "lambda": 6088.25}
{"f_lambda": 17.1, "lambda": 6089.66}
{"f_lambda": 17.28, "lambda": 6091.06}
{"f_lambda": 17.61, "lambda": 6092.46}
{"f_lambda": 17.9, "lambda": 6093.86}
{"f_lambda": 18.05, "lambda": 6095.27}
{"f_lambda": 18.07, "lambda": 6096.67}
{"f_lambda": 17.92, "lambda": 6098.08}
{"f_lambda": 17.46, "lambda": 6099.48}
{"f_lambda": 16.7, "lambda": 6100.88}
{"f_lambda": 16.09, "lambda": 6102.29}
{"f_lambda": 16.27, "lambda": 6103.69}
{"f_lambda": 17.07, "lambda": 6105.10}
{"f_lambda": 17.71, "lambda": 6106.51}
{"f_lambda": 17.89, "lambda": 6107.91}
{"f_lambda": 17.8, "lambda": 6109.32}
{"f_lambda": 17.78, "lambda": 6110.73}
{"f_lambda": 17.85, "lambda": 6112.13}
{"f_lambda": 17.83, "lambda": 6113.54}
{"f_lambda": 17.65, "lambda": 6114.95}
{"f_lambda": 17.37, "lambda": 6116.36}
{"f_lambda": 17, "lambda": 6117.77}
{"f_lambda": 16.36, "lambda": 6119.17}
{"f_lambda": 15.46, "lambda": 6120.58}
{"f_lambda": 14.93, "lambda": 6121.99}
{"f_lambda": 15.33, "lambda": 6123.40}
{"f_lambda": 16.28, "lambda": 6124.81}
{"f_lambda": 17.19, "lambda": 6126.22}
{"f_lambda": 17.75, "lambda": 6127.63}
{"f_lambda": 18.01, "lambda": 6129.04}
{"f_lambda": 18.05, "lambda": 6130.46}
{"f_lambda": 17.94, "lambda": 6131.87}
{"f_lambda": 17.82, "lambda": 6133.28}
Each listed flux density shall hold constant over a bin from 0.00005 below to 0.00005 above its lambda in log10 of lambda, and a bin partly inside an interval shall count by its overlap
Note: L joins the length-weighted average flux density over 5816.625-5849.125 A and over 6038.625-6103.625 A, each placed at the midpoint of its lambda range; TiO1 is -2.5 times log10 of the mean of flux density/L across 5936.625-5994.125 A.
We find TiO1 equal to 0.27 mag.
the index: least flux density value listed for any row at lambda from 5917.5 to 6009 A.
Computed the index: 10.73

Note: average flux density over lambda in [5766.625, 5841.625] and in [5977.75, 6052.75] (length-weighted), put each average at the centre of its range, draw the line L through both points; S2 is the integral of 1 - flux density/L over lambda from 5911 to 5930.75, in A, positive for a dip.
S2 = 6.2 A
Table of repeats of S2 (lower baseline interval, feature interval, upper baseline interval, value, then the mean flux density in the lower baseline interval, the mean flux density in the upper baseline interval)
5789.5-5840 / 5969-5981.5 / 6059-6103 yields 3.2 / 17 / 16.9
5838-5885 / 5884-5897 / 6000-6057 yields 7.9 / 12.9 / 15.4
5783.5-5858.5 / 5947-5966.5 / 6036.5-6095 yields 5.2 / 16.4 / 16.7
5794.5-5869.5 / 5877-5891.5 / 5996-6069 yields 7.2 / 15.8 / 15.5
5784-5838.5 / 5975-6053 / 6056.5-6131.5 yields 9.9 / 17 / 16.9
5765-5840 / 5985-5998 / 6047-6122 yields 2.1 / 16.7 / 17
